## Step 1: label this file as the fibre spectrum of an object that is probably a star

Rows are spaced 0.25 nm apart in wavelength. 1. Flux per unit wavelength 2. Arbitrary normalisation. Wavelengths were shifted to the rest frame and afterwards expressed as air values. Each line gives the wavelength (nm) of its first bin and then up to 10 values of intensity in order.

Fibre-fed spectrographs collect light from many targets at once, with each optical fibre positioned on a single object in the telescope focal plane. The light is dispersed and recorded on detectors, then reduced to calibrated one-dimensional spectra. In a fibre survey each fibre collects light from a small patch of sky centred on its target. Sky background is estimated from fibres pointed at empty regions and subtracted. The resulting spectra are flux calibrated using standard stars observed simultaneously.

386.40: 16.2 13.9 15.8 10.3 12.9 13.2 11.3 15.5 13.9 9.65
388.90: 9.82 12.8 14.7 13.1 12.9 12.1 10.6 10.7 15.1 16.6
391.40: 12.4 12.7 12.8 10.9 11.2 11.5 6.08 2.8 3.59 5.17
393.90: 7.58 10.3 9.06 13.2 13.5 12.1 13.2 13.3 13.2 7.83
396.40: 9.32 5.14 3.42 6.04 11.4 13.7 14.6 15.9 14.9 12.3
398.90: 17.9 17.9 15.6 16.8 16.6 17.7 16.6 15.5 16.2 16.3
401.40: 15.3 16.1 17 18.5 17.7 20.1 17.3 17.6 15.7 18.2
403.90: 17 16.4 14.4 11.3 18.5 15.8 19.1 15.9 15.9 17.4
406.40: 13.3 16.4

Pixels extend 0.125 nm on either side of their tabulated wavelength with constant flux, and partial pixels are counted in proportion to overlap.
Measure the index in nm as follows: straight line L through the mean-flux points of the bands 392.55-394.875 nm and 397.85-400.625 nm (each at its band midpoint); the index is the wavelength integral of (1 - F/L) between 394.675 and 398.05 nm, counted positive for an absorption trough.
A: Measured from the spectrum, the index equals 0.258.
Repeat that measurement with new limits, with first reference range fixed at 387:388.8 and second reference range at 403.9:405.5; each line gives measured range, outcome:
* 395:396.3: 0.20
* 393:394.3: 0.73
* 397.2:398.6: 0.09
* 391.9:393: 0.25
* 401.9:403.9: -0.28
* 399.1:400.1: -0.12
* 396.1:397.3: 0.66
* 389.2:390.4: -0.01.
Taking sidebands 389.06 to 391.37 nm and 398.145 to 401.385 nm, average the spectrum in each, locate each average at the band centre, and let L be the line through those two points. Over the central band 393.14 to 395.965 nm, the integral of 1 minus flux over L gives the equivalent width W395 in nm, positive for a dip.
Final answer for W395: 0.90 nm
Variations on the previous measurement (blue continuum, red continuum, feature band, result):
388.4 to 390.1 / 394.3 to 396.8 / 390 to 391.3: -0.11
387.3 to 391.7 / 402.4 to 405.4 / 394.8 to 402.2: 0.76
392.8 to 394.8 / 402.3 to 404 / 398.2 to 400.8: -0.49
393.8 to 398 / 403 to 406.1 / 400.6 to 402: -0.20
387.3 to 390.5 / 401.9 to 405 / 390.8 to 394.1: 0.89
